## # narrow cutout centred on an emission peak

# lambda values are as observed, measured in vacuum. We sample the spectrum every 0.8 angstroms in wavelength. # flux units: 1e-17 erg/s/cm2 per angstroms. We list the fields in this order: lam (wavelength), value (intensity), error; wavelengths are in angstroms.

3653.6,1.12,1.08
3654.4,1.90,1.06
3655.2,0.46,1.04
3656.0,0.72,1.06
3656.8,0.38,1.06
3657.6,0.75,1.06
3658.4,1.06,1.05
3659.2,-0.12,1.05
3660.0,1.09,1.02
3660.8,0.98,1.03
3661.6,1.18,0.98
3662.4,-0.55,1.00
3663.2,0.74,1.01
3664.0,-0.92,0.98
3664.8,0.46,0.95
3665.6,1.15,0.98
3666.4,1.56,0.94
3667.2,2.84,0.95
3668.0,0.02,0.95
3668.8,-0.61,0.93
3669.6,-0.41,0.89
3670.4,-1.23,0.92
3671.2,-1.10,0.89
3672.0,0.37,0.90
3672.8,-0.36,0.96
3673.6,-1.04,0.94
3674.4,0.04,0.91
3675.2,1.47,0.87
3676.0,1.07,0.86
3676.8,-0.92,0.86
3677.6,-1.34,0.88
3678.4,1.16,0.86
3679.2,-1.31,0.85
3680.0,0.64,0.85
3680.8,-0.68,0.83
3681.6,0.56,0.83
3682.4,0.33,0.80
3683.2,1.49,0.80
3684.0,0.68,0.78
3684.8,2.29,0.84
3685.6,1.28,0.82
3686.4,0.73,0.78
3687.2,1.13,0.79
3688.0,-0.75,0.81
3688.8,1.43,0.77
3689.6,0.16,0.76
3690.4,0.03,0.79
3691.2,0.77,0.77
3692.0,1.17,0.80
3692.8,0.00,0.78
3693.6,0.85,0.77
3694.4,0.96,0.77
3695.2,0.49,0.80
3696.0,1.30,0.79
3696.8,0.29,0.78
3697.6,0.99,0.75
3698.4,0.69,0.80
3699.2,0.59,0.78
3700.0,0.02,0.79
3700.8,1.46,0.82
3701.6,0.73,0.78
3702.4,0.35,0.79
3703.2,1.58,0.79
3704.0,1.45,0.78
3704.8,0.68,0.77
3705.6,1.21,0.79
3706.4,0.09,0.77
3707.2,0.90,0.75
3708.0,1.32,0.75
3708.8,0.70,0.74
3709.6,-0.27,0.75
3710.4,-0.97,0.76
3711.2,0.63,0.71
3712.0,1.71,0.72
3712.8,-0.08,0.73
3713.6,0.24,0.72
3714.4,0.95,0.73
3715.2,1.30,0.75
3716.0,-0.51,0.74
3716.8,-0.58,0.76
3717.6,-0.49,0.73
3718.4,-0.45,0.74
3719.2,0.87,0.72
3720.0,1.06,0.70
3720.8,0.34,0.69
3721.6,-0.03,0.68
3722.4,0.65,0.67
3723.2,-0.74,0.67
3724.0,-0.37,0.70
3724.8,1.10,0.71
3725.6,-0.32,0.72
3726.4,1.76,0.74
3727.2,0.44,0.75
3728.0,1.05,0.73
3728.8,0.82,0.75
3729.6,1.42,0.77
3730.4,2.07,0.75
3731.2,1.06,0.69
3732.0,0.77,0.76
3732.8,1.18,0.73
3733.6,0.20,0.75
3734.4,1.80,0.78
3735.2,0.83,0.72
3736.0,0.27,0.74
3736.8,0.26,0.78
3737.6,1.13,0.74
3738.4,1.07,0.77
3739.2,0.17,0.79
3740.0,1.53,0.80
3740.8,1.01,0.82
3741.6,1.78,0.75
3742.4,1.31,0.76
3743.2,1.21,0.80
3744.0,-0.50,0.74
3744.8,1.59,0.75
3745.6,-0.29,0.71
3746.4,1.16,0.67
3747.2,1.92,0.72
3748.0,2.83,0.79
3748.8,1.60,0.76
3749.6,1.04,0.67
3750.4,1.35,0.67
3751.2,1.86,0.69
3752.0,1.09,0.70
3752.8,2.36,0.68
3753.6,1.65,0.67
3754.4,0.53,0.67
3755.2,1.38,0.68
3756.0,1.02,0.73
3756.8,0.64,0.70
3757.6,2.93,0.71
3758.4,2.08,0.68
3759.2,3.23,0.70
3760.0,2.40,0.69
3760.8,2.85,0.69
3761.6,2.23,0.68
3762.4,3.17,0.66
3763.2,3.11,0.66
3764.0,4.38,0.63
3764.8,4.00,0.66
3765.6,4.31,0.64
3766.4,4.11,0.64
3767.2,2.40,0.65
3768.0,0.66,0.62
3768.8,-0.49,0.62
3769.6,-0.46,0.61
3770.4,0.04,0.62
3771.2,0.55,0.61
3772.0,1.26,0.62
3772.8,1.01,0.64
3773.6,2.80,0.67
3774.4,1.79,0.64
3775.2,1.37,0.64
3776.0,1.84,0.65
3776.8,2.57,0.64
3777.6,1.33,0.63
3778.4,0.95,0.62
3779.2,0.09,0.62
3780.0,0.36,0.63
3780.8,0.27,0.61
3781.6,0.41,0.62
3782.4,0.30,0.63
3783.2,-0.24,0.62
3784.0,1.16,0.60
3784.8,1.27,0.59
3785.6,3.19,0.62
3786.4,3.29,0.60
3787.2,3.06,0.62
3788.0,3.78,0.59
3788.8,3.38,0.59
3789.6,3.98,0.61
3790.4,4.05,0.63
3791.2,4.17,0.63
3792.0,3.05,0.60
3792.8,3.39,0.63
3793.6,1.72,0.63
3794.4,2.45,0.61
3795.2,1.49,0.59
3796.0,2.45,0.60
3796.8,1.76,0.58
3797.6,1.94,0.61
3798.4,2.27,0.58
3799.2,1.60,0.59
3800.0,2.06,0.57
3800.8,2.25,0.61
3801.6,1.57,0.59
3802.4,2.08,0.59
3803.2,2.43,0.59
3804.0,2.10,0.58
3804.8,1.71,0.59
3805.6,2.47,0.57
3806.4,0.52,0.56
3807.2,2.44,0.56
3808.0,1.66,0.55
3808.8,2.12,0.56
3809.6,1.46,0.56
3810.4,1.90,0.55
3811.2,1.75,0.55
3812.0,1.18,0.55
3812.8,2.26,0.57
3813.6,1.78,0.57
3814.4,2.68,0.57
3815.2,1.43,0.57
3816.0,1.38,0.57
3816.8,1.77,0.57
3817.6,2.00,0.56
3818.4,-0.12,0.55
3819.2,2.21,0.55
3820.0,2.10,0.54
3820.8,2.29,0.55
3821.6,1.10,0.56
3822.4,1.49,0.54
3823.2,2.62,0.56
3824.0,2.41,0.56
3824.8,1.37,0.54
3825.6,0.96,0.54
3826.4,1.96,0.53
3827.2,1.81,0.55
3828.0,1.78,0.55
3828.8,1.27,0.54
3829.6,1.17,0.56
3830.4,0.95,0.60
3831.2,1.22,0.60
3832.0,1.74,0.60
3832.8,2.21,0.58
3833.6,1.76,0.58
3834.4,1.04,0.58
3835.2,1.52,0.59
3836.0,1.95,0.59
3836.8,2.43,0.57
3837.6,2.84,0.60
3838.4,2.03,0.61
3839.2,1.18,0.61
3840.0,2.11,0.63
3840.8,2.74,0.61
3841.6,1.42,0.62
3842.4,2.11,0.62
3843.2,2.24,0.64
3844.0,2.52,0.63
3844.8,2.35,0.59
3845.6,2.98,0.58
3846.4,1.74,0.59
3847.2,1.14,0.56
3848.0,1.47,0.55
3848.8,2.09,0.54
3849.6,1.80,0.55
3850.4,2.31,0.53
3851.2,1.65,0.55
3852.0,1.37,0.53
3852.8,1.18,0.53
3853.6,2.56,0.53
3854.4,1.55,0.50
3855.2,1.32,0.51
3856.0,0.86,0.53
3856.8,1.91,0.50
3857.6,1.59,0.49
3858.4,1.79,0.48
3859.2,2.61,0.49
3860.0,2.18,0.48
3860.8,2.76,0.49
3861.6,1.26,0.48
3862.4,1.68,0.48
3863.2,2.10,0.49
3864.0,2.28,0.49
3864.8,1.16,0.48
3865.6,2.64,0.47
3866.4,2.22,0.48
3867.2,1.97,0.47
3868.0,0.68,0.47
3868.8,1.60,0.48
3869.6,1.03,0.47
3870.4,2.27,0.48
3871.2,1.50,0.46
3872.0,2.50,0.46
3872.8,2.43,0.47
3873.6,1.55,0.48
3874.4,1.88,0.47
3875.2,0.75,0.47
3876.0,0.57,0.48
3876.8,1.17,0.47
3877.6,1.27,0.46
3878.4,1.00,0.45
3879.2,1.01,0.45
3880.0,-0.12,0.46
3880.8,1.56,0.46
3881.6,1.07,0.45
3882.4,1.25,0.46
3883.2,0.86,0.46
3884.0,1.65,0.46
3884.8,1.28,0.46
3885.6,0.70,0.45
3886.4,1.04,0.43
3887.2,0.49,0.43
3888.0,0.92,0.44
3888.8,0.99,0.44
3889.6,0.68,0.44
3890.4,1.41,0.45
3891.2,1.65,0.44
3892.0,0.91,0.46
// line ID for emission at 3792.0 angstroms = Ly-alpha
